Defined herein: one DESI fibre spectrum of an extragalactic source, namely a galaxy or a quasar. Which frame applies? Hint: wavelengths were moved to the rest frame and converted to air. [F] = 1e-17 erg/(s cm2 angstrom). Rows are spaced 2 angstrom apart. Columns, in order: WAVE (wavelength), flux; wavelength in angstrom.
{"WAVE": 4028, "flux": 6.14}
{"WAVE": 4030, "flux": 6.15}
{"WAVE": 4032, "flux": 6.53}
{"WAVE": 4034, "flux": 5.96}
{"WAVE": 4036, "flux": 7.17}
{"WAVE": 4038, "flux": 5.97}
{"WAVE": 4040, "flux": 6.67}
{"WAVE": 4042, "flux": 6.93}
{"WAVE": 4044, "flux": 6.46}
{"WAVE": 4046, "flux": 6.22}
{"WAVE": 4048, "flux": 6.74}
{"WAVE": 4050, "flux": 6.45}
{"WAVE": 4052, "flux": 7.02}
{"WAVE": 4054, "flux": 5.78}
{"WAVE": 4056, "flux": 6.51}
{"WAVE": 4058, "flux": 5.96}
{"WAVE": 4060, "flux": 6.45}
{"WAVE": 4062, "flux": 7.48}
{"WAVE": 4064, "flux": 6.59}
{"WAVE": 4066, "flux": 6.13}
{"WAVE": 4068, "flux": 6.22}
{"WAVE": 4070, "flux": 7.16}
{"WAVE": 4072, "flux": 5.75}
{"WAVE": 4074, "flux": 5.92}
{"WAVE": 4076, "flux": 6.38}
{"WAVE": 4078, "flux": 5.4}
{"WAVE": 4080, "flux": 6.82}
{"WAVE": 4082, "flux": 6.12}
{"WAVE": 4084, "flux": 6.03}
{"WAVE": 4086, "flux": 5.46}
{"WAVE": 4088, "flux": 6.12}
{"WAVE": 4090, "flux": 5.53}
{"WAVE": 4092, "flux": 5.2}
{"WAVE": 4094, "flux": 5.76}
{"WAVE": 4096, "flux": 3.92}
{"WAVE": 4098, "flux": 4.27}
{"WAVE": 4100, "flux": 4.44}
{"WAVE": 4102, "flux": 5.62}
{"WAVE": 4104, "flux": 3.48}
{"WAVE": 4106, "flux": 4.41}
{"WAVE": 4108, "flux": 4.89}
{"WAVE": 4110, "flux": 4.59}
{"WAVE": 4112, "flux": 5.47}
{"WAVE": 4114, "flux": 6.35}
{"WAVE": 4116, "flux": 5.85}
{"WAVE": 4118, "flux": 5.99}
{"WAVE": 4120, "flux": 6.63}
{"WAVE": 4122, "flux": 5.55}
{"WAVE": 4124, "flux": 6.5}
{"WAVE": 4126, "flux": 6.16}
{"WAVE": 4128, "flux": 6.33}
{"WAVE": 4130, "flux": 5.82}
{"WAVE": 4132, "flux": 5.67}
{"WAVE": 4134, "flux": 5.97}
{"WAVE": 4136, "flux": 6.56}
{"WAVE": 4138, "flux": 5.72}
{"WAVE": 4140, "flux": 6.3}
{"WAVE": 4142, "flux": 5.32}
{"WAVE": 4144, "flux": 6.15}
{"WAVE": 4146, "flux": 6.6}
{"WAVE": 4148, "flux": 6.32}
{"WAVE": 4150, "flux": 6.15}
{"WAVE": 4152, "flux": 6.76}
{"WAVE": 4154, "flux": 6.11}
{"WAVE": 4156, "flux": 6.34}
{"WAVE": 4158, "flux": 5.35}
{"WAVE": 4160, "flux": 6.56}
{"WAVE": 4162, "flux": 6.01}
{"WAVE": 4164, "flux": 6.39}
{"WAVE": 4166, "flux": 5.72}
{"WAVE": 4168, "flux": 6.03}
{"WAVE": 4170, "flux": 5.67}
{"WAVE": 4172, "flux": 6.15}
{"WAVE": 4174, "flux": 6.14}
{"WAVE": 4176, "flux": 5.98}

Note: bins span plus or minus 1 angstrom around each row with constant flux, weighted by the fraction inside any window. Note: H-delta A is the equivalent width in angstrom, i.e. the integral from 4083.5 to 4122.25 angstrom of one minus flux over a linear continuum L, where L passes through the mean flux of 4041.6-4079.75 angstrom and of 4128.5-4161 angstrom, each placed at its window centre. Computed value 6.1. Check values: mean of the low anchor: 6.4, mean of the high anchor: 6.11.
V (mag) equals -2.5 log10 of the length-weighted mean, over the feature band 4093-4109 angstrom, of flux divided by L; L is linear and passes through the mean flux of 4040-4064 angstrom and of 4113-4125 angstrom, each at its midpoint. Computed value 0.33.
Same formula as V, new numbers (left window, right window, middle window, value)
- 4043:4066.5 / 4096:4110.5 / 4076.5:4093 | -0.12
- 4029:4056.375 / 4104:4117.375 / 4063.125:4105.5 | 0.01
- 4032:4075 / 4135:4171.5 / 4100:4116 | 0.25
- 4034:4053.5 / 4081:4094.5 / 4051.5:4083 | -0.04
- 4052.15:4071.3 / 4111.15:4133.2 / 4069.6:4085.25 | 0.04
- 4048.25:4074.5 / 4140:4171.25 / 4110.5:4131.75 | 0.04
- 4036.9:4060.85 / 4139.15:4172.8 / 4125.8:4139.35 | 0.03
